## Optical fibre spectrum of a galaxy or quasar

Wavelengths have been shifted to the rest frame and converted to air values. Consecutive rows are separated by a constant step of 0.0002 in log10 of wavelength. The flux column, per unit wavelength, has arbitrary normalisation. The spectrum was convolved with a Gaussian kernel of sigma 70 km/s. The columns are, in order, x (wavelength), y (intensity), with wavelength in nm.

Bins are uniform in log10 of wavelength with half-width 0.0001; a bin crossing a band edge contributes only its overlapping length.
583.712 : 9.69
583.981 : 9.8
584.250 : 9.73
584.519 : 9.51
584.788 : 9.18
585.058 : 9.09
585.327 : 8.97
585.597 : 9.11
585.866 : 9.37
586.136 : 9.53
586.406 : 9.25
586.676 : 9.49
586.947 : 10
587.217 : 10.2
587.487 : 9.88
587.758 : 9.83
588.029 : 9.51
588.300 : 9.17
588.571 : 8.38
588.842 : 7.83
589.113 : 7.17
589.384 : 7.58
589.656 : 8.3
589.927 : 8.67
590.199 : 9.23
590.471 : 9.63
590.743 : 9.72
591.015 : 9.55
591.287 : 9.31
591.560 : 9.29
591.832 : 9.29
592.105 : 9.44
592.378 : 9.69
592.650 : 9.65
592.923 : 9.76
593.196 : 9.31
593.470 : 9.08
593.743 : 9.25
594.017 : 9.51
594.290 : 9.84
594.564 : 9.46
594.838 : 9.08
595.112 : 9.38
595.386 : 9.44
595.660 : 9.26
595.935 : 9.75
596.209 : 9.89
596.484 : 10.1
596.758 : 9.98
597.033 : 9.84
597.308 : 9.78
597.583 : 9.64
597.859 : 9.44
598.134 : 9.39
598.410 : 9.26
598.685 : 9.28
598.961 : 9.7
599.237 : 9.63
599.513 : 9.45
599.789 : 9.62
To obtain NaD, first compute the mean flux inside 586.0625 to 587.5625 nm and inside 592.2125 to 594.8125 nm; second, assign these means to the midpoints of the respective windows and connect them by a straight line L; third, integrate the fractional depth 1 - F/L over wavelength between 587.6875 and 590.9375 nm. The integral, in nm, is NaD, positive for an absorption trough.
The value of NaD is 0.301 nm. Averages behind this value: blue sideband 9.73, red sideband 9.49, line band 8.74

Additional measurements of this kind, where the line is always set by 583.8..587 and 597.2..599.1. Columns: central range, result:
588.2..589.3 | 0.16 nm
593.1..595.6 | 0.03 nm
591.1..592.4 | 0.01 nm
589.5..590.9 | 0.05 nm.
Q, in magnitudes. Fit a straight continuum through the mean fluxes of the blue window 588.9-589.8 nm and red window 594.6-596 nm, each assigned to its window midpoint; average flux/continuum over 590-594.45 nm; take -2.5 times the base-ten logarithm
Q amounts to -0.12 mag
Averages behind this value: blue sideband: 7.71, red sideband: 9.37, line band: 9.46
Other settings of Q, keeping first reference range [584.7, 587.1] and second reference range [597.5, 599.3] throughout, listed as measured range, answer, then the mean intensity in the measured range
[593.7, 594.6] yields -0.01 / 9.55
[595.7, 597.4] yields -0.05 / 9.86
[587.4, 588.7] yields 0.00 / 9.33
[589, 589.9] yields 0.20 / 7.82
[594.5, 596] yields 0.01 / 9.37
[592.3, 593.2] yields -0.03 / 9.65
